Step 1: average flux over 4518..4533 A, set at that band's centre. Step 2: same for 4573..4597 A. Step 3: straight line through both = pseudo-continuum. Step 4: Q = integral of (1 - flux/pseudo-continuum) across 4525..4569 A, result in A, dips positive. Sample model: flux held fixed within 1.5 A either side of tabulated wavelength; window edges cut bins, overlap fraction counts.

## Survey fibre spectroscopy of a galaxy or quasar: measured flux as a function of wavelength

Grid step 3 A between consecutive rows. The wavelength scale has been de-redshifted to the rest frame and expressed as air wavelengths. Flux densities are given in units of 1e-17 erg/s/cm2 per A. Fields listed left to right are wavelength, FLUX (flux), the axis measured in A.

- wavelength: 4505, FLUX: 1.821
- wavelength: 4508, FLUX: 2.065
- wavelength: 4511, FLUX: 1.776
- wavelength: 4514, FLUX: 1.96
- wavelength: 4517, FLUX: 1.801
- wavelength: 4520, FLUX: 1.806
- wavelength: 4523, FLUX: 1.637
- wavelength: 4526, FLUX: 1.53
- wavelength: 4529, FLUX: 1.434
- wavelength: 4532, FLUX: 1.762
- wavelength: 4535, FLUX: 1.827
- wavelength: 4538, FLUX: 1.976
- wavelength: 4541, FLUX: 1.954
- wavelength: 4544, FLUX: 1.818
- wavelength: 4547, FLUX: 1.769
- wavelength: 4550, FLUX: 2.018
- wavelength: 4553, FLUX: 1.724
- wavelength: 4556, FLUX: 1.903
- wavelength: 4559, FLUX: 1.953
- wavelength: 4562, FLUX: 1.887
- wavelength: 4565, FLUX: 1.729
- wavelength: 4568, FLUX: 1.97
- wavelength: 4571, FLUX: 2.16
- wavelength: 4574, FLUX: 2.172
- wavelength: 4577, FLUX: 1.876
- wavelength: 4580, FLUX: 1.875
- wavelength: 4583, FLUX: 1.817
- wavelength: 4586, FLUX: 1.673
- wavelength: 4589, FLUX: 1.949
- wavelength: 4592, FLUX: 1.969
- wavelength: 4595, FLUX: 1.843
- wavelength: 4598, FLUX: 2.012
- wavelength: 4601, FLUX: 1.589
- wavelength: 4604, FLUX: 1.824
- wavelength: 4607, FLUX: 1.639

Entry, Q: -2.3 A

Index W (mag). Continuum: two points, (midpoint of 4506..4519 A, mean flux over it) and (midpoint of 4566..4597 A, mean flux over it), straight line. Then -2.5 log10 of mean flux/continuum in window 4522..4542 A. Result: 0.105 mag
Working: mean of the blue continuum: 1.89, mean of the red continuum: 1.93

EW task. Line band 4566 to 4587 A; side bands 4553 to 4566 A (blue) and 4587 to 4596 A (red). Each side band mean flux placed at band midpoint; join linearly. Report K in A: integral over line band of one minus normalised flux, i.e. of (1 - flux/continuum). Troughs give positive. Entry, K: -0.57 A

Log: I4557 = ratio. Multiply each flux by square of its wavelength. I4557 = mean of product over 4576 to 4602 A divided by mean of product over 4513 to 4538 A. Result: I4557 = 1.10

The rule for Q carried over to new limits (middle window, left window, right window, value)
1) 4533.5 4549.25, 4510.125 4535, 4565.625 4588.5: -0.75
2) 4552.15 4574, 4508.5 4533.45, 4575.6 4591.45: -1.45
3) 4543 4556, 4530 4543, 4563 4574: 0.46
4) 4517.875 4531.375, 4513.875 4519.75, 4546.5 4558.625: 1.68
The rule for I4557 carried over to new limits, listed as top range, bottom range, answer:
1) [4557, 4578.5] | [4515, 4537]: 1.18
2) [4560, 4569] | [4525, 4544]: 1.07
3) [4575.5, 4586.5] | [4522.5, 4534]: 1.17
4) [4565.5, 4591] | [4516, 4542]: 1.13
